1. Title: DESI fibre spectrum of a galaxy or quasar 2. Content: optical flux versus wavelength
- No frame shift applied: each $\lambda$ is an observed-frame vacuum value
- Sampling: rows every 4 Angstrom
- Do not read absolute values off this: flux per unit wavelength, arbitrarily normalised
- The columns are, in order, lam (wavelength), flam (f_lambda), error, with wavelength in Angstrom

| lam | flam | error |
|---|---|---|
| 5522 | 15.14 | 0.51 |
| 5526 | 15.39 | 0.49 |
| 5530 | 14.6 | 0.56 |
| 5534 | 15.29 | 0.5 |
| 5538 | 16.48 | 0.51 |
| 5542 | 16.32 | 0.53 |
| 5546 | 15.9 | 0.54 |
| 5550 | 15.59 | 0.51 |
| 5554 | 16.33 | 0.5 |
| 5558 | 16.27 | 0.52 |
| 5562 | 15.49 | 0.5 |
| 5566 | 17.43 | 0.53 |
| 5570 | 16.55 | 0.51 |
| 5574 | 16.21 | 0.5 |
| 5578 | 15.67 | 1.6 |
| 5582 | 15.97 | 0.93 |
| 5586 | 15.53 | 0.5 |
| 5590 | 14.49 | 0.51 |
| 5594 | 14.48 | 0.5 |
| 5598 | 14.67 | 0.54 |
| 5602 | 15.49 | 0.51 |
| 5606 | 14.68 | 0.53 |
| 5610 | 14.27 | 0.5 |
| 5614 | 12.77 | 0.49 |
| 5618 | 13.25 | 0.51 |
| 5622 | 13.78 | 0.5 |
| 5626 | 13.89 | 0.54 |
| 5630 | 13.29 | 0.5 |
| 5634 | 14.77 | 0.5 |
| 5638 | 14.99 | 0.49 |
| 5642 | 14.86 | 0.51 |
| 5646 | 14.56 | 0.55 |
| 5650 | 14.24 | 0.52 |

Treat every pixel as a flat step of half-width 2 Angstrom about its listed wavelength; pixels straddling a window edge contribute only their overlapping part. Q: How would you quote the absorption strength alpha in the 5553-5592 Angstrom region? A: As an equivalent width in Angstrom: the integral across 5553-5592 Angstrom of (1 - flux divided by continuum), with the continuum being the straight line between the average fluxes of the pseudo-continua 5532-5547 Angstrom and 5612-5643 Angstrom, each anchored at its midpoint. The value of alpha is -1.9 Angstrom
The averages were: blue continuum 16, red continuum 13.9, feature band 16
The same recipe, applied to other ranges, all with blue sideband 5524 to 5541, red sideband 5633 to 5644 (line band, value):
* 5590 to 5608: 0.38 Angstrom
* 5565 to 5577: -1.03 Angstrom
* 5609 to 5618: 0.99 Angstrom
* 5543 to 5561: -0.74 Angstrom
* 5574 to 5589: -0.49 Angstrom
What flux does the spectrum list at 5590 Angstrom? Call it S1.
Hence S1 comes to 14.49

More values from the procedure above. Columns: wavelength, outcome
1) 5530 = 14.6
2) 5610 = 14.27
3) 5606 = 14.68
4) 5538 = 16.48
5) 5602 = 15.49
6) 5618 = 13.25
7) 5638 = 14.99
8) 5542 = 16.32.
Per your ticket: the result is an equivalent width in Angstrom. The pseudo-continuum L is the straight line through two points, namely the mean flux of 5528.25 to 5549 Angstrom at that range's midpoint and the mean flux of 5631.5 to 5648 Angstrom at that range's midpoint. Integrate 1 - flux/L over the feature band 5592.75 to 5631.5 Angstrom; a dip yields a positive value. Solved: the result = 2.5 Angstrom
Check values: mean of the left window 15.7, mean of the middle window 14.1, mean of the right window 14.7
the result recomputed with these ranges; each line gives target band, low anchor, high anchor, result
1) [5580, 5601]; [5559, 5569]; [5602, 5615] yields 0.1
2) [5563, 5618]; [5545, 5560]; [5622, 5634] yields -0.9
